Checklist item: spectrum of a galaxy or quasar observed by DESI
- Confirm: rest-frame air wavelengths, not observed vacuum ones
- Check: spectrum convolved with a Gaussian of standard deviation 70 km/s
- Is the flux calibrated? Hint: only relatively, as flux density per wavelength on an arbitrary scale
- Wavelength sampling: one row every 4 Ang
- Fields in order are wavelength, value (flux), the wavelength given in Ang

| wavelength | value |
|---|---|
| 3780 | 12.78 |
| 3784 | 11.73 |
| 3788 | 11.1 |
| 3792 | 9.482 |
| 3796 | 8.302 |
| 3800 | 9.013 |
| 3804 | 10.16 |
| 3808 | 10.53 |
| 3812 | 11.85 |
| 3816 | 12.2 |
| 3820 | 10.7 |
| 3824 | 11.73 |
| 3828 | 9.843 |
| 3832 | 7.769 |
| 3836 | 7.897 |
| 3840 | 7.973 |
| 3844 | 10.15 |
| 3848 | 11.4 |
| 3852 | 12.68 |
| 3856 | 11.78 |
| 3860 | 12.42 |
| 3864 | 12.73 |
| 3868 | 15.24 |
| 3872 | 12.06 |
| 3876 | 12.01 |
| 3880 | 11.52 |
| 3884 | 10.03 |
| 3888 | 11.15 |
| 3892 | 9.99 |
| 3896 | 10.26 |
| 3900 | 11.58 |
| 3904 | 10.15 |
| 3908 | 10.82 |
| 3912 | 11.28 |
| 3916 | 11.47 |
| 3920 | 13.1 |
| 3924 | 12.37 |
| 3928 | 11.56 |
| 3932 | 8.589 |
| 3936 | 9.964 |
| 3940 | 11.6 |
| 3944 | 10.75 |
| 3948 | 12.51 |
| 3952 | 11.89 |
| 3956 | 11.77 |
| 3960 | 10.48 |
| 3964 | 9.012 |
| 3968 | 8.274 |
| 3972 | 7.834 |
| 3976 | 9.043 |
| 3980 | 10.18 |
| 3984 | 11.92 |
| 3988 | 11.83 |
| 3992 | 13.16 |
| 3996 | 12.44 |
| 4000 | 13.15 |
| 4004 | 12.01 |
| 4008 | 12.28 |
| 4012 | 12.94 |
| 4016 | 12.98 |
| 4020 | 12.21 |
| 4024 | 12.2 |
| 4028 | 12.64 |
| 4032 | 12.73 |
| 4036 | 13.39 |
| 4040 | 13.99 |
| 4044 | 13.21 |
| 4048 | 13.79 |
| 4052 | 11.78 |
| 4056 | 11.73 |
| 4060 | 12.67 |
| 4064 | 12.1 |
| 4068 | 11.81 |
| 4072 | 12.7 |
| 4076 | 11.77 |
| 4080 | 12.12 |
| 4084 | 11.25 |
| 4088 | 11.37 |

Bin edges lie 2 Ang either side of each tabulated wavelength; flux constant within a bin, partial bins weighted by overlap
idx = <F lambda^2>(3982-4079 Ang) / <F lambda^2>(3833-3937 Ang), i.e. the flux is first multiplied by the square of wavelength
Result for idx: 1.21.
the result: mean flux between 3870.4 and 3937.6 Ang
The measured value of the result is 11.1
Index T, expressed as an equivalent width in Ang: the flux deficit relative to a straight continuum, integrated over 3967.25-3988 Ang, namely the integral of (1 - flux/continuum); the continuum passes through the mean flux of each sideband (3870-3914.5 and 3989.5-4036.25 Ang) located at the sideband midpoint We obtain 4.1 Ang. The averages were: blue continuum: 11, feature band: 9.75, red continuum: 12.6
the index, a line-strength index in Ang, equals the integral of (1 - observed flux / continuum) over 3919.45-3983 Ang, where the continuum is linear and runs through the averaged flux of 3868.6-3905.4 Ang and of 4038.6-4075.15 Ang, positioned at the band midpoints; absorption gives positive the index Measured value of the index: 6.30 Ang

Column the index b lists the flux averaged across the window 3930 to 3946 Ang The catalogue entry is 10.2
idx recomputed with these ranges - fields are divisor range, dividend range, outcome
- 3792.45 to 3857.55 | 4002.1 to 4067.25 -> 1.38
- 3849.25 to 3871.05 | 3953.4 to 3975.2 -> 0.78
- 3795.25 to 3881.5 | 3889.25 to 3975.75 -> 1.02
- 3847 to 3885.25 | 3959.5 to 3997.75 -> 0.90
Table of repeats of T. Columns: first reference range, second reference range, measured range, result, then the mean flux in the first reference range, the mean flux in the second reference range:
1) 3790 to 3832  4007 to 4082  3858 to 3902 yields -3.19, 10.3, 12.6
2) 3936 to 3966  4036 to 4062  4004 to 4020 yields -0.48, 11.1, 12.9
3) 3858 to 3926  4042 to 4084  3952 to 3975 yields 4.36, 11.7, 12.3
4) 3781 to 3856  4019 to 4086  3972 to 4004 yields 1.18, 10.3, 12.5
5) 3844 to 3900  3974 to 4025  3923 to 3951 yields 1.99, 11.7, 12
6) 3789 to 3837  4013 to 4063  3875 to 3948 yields 1.18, 10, 12.8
